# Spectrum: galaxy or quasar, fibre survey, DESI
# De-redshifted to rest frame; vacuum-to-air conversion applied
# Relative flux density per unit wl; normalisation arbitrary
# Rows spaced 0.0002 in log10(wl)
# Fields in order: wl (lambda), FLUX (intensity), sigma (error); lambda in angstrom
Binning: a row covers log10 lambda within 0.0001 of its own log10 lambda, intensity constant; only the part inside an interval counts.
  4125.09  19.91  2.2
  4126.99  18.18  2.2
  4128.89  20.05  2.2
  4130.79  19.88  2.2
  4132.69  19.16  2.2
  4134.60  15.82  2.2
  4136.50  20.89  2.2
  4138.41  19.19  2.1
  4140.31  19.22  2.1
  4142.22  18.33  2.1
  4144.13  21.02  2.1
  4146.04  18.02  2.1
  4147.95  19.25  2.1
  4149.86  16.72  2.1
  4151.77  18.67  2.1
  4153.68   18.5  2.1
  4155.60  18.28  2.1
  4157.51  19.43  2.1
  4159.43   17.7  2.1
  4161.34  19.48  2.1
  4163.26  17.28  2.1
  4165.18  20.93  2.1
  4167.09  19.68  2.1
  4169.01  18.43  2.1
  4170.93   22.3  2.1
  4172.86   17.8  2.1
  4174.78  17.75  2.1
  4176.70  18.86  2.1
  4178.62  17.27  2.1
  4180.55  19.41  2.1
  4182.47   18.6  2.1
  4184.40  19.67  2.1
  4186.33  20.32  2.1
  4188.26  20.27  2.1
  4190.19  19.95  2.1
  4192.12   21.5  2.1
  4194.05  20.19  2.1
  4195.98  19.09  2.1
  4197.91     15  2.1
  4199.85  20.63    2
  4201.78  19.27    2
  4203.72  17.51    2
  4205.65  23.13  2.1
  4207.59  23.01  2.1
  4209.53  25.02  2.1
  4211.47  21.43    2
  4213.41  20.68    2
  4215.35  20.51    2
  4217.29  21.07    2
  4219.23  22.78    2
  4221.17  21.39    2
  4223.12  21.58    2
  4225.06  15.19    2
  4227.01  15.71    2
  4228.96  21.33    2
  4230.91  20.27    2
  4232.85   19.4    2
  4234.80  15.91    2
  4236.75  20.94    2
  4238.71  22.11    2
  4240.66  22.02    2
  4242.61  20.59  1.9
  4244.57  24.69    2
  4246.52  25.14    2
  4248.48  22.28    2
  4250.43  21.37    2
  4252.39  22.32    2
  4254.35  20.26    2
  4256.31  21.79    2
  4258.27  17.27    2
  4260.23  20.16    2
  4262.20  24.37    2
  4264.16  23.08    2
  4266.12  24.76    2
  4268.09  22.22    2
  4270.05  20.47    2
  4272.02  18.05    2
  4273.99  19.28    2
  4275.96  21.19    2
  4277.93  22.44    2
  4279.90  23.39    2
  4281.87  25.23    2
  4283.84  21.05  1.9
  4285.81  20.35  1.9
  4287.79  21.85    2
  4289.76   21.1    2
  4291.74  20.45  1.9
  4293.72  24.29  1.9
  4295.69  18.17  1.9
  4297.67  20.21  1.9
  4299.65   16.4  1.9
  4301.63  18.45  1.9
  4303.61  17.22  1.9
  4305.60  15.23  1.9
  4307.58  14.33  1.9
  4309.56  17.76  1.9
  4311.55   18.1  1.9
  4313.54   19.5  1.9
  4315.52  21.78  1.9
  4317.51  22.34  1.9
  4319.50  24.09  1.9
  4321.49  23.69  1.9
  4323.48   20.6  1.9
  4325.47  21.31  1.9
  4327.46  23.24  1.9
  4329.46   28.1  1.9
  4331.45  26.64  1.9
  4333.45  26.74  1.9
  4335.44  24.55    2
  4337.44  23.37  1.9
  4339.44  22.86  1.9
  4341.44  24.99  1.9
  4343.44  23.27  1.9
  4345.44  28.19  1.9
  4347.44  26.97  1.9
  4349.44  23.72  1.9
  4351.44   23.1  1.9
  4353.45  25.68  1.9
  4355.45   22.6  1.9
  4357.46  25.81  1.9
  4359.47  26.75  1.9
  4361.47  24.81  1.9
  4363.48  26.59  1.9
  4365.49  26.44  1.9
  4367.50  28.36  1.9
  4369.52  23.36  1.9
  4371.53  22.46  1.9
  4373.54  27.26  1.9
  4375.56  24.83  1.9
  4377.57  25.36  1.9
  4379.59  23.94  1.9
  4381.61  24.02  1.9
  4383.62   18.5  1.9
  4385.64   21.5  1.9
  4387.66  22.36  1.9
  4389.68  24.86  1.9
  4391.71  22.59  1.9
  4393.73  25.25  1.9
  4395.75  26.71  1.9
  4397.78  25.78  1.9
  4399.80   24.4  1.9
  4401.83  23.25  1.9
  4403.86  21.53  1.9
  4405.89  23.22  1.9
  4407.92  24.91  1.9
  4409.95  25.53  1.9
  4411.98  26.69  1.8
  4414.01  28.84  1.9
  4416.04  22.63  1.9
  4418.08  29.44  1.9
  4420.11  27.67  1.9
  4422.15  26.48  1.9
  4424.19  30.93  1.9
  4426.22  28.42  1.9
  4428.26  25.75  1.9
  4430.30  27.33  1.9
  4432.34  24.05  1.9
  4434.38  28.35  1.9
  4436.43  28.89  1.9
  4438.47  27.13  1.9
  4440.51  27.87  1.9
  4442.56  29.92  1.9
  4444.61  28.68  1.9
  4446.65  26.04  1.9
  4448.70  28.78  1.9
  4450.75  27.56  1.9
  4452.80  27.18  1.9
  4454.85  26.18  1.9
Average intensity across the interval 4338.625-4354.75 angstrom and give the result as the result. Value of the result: 24.8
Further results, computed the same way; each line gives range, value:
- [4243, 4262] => 21.8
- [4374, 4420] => 24.5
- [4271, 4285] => 21.5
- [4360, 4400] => 24.5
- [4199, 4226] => 21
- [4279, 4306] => 20.3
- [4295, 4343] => 21.3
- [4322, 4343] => 24.2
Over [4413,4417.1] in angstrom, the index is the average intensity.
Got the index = 25.7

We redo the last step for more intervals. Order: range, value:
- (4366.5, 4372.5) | 24.7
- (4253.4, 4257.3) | 21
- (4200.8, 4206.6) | 20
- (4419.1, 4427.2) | 28.4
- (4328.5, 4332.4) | 27.4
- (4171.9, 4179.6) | 17.9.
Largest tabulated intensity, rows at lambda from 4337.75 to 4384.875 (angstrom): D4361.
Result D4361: 28.36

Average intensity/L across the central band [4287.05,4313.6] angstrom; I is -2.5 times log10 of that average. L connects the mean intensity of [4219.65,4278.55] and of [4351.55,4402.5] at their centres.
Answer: 0.19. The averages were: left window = 20.9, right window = 24.5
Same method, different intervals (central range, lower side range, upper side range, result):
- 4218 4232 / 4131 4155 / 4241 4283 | 0.06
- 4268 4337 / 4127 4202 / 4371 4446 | 0.08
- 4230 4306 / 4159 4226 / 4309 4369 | 0.05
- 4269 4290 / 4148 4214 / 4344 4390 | 0.05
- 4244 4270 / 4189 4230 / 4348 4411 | -0.04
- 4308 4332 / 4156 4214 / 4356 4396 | 0.05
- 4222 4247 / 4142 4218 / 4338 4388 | 0.04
